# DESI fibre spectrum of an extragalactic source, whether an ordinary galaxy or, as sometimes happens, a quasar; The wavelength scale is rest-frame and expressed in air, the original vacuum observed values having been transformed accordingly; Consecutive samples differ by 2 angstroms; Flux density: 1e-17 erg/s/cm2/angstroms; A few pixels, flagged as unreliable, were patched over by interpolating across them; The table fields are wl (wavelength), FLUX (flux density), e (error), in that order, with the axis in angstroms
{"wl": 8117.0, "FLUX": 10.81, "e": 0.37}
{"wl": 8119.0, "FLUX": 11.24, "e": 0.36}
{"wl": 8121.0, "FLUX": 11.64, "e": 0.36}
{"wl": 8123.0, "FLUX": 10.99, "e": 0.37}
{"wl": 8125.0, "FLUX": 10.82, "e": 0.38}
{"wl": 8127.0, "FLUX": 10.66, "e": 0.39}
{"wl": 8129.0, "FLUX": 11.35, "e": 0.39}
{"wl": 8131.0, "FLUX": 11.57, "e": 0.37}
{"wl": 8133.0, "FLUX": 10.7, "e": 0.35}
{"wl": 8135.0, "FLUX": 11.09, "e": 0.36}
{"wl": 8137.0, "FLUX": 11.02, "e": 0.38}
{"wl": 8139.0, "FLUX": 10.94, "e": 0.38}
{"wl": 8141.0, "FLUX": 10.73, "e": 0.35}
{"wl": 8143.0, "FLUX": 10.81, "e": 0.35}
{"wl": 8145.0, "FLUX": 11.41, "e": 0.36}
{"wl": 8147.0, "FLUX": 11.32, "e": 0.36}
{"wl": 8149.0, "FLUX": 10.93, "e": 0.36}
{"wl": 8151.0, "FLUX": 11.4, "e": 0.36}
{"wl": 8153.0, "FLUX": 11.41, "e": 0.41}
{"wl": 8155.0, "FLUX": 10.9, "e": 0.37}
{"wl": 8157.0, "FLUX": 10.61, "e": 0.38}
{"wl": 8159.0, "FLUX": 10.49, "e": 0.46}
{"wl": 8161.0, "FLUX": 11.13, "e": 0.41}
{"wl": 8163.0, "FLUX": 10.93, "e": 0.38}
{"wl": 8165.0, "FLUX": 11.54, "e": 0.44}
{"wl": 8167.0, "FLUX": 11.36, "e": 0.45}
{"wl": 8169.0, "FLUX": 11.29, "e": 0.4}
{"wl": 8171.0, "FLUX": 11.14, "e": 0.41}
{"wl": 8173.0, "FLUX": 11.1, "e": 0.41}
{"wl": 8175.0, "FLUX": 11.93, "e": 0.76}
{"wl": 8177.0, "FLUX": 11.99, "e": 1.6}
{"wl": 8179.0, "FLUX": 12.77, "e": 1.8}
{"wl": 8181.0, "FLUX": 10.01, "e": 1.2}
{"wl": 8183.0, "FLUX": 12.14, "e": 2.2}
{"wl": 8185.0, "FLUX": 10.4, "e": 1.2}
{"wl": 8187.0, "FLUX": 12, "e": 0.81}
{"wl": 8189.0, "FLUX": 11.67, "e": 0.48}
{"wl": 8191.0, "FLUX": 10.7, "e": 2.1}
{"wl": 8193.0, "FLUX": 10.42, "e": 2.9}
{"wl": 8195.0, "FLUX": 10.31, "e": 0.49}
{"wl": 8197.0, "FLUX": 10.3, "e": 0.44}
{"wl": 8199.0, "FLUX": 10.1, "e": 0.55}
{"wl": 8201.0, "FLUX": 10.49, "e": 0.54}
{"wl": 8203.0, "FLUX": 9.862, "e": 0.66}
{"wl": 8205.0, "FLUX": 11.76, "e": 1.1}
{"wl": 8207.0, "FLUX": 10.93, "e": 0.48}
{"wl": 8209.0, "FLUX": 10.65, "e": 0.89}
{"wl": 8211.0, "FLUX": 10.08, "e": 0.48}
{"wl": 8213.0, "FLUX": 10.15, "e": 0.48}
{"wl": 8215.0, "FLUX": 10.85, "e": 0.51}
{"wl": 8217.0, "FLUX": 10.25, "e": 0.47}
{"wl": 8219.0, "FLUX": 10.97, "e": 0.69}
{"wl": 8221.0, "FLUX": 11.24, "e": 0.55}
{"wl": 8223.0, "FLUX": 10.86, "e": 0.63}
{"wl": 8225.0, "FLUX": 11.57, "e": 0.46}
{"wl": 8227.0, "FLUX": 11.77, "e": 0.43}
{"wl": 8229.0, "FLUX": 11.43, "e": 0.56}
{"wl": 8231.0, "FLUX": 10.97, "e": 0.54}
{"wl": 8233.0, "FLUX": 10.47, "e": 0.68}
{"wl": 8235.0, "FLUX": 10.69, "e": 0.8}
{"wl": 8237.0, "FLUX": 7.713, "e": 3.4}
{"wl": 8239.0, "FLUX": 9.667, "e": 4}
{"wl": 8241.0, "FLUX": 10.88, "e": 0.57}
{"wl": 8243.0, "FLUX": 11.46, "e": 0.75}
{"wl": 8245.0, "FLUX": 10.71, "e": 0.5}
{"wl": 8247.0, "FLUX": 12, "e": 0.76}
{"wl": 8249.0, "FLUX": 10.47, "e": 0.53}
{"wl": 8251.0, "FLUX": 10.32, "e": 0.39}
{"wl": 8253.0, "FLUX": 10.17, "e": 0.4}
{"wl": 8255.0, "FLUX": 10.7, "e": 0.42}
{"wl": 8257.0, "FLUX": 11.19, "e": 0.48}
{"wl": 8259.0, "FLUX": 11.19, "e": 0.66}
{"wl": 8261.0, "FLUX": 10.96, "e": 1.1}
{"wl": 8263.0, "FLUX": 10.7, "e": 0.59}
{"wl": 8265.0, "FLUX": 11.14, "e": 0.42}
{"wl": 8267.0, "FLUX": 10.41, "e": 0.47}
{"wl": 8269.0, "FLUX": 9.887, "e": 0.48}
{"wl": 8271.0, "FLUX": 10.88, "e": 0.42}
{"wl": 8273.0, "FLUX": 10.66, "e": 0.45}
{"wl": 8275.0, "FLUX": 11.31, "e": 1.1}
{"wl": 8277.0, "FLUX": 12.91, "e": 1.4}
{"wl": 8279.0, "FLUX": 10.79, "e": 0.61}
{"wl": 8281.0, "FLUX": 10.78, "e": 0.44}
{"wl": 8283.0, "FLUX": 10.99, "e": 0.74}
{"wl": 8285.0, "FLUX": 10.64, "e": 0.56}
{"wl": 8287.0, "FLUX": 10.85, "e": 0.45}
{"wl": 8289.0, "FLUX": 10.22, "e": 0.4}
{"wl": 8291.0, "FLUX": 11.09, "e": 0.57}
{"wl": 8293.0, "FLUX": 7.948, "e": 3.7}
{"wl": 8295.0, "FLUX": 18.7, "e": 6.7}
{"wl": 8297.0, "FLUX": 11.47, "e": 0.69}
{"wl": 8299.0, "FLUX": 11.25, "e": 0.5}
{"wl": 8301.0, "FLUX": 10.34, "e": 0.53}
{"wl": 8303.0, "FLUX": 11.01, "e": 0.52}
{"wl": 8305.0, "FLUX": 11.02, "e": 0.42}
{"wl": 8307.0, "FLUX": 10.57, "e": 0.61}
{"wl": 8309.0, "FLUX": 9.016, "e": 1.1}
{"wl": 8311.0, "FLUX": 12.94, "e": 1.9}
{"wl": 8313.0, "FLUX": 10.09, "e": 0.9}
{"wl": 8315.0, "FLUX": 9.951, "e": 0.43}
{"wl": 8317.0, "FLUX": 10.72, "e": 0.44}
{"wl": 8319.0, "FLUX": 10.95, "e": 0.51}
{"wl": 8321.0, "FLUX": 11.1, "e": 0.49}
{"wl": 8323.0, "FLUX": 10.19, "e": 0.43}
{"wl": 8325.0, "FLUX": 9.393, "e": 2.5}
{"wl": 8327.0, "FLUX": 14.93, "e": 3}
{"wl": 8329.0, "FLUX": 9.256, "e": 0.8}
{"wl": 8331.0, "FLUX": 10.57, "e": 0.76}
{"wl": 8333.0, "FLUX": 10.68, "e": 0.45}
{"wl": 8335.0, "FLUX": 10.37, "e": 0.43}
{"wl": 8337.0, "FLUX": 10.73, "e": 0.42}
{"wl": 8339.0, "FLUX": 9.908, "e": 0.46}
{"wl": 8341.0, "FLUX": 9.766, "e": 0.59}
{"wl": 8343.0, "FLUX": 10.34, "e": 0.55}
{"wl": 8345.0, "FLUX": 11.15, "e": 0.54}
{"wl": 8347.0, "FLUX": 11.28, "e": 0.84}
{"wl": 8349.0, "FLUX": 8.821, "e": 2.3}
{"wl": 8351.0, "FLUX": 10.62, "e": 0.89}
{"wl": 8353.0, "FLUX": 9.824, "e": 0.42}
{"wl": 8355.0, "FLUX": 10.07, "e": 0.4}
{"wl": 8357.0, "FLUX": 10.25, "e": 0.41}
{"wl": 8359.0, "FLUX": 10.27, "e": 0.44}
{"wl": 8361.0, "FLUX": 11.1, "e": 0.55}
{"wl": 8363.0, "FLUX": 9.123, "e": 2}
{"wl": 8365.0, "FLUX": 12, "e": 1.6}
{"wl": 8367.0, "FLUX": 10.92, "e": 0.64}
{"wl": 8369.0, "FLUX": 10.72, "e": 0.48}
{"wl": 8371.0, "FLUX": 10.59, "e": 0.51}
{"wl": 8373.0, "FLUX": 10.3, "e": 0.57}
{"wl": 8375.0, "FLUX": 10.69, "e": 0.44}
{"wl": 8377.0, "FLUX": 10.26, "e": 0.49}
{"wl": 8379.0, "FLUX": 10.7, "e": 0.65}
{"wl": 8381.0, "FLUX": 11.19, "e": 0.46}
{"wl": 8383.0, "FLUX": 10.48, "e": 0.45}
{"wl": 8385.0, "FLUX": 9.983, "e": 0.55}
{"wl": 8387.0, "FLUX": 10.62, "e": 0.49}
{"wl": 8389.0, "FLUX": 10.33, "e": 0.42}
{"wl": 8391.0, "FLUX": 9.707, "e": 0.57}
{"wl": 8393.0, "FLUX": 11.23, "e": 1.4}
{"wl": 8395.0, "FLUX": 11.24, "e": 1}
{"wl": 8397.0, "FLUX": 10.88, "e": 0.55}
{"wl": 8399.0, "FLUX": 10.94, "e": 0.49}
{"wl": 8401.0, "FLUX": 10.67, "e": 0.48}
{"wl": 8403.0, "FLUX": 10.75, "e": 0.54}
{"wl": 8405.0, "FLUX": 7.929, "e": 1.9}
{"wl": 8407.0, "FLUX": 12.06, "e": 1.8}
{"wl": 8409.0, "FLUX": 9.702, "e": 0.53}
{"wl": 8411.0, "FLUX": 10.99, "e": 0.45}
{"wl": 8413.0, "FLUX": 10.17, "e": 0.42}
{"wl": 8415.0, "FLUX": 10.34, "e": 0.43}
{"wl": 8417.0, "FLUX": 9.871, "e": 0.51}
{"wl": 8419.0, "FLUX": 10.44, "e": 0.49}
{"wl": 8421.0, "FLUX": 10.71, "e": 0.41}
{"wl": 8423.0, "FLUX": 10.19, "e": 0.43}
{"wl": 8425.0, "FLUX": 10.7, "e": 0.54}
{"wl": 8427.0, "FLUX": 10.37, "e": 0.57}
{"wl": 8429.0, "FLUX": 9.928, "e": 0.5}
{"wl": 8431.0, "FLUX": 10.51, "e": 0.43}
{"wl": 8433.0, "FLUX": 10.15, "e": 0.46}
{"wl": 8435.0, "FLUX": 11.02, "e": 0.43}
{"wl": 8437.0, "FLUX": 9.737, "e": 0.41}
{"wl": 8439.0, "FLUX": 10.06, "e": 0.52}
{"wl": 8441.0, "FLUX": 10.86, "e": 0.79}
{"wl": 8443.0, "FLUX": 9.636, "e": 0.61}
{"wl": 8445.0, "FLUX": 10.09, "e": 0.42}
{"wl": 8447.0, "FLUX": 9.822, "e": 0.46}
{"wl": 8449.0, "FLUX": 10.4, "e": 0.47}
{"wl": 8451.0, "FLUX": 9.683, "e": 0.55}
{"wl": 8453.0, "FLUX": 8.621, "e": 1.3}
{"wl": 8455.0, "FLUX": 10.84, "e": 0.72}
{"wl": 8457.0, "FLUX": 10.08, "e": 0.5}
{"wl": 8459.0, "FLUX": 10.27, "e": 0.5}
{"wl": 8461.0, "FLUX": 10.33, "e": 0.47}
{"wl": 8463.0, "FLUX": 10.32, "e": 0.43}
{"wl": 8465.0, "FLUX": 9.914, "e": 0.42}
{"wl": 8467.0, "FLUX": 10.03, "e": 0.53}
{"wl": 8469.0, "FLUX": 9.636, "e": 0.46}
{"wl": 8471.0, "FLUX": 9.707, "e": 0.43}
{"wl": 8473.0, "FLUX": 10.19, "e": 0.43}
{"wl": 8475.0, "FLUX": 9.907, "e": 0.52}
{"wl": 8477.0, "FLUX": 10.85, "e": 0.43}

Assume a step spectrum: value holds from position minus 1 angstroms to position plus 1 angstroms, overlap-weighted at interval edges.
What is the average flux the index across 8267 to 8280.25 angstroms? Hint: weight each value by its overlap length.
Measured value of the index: 11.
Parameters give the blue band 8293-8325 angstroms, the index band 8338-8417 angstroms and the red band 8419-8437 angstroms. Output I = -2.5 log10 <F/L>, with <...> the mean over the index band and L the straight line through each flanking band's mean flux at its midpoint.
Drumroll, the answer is 0.03 mag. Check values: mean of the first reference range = 11.1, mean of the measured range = 10.5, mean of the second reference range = 10.4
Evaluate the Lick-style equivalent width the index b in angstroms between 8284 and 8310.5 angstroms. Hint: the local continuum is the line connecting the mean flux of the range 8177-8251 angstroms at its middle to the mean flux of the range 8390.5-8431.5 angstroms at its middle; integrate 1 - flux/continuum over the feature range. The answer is -1.2 angstroms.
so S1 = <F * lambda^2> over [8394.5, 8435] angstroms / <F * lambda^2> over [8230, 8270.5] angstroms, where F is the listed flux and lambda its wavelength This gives 1.0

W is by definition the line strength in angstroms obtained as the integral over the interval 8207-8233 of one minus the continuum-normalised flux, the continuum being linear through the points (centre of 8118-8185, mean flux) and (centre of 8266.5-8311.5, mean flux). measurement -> 0.6 angstroms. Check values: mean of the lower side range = 11.2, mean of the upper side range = 11.1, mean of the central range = 10.9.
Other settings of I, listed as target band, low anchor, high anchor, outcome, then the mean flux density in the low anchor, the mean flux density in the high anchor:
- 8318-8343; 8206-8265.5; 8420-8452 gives -0.01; 10.7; 10.2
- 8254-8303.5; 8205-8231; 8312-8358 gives -0.04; 10.9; 10.5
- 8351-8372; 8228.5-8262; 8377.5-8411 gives 0.01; 10.6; 10.5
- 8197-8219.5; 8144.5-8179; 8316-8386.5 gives 0.06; 11.3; 10.6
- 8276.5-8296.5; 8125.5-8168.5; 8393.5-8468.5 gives -0.08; 11.1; 10.3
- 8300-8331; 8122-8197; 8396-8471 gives -0.01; 11.1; 10.2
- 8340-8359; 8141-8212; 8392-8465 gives 0.03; 11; 10.3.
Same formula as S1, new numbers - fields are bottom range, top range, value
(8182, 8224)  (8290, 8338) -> 1.05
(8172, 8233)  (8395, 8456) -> 0.99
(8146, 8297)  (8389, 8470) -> 0.98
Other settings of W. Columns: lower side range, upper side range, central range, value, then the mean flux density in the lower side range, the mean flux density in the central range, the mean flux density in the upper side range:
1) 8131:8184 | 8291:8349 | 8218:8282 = 1.0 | 11.2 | 10.8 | 10.9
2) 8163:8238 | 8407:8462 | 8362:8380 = -0.3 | 10.9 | 10.6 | 10.2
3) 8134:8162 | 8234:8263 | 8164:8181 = -1.0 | 11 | 11.5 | 10.6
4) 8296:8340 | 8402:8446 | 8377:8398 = -0.4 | 10.7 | 10.6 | 10.3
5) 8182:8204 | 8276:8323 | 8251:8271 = 0.5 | 10.8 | 10.7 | 11.1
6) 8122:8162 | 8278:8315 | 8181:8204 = 0.6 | 11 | 10.7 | 11.1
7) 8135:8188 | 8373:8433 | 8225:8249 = 0.5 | 11.2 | 10.7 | 10.5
